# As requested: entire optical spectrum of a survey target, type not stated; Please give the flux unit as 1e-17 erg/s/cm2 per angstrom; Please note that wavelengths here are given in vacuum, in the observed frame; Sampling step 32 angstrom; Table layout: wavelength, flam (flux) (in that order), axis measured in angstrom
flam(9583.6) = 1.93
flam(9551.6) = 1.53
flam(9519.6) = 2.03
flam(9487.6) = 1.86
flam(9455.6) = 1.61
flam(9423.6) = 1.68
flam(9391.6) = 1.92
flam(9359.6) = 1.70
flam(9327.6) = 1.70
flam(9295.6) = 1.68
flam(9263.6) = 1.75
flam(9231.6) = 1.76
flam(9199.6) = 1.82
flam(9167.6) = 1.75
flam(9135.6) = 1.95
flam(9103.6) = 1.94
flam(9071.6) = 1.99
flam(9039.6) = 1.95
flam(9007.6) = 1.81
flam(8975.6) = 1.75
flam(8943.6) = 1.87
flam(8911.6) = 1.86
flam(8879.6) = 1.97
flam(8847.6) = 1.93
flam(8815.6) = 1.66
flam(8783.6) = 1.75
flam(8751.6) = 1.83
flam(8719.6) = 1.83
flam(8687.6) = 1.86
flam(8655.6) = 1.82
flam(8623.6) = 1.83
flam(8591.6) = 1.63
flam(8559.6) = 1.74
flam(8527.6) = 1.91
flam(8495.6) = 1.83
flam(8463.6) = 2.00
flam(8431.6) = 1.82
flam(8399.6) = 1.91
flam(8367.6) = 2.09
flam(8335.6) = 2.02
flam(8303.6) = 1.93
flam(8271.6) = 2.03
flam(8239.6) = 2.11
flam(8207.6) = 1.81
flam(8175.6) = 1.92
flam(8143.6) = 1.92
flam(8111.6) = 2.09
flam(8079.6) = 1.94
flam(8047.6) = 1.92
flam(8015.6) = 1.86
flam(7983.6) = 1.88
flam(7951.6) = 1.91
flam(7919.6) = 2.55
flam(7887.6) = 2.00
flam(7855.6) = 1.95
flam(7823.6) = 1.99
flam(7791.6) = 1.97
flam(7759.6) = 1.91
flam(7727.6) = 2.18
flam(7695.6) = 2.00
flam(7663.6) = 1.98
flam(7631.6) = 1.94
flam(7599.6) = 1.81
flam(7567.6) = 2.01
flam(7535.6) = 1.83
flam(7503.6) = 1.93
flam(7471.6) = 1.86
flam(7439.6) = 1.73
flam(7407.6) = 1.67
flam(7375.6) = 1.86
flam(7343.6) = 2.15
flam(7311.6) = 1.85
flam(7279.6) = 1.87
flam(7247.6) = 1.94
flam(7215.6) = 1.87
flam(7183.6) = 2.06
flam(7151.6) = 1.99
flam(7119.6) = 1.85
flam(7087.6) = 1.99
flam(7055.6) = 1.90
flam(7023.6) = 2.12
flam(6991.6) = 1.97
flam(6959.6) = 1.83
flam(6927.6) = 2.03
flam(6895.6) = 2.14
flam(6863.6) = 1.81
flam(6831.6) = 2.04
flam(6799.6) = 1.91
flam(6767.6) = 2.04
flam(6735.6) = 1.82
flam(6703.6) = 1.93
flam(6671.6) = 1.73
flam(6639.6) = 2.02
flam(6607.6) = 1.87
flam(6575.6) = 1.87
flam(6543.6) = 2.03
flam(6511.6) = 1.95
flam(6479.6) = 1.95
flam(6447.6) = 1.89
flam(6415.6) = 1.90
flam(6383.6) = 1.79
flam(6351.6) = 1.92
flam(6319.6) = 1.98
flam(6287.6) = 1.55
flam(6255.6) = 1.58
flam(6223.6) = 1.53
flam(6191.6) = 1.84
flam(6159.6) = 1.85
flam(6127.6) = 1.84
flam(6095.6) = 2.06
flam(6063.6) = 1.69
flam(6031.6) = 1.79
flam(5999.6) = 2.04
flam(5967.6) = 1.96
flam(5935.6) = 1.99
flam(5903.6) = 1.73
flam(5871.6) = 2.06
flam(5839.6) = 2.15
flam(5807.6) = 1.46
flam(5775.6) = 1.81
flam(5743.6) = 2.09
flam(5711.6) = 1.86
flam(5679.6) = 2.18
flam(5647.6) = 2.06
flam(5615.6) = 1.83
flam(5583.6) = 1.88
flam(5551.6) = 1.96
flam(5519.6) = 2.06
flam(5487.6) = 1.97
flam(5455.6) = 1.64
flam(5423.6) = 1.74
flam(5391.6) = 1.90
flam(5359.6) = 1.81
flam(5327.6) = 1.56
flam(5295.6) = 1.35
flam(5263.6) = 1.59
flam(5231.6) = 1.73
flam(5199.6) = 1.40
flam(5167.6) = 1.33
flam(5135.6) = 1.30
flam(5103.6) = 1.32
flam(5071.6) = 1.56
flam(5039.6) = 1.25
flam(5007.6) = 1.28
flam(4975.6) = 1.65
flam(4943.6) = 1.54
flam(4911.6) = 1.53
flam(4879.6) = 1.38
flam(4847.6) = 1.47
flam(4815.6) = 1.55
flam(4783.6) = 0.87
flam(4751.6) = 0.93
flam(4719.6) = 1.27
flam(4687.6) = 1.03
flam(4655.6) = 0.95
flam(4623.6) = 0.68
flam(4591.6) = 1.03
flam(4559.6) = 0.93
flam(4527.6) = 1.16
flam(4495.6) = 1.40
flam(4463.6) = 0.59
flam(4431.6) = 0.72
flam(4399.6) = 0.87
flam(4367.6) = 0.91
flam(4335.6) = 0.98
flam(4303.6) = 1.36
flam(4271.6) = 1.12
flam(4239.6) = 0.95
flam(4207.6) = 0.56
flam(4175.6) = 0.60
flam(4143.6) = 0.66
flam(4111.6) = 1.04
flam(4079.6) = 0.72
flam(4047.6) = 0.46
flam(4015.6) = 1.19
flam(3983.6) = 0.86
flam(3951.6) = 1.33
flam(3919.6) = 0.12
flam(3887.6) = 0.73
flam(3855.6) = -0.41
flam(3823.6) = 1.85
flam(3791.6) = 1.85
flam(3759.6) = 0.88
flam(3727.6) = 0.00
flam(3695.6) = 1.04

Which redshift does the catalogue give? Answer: 0.20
